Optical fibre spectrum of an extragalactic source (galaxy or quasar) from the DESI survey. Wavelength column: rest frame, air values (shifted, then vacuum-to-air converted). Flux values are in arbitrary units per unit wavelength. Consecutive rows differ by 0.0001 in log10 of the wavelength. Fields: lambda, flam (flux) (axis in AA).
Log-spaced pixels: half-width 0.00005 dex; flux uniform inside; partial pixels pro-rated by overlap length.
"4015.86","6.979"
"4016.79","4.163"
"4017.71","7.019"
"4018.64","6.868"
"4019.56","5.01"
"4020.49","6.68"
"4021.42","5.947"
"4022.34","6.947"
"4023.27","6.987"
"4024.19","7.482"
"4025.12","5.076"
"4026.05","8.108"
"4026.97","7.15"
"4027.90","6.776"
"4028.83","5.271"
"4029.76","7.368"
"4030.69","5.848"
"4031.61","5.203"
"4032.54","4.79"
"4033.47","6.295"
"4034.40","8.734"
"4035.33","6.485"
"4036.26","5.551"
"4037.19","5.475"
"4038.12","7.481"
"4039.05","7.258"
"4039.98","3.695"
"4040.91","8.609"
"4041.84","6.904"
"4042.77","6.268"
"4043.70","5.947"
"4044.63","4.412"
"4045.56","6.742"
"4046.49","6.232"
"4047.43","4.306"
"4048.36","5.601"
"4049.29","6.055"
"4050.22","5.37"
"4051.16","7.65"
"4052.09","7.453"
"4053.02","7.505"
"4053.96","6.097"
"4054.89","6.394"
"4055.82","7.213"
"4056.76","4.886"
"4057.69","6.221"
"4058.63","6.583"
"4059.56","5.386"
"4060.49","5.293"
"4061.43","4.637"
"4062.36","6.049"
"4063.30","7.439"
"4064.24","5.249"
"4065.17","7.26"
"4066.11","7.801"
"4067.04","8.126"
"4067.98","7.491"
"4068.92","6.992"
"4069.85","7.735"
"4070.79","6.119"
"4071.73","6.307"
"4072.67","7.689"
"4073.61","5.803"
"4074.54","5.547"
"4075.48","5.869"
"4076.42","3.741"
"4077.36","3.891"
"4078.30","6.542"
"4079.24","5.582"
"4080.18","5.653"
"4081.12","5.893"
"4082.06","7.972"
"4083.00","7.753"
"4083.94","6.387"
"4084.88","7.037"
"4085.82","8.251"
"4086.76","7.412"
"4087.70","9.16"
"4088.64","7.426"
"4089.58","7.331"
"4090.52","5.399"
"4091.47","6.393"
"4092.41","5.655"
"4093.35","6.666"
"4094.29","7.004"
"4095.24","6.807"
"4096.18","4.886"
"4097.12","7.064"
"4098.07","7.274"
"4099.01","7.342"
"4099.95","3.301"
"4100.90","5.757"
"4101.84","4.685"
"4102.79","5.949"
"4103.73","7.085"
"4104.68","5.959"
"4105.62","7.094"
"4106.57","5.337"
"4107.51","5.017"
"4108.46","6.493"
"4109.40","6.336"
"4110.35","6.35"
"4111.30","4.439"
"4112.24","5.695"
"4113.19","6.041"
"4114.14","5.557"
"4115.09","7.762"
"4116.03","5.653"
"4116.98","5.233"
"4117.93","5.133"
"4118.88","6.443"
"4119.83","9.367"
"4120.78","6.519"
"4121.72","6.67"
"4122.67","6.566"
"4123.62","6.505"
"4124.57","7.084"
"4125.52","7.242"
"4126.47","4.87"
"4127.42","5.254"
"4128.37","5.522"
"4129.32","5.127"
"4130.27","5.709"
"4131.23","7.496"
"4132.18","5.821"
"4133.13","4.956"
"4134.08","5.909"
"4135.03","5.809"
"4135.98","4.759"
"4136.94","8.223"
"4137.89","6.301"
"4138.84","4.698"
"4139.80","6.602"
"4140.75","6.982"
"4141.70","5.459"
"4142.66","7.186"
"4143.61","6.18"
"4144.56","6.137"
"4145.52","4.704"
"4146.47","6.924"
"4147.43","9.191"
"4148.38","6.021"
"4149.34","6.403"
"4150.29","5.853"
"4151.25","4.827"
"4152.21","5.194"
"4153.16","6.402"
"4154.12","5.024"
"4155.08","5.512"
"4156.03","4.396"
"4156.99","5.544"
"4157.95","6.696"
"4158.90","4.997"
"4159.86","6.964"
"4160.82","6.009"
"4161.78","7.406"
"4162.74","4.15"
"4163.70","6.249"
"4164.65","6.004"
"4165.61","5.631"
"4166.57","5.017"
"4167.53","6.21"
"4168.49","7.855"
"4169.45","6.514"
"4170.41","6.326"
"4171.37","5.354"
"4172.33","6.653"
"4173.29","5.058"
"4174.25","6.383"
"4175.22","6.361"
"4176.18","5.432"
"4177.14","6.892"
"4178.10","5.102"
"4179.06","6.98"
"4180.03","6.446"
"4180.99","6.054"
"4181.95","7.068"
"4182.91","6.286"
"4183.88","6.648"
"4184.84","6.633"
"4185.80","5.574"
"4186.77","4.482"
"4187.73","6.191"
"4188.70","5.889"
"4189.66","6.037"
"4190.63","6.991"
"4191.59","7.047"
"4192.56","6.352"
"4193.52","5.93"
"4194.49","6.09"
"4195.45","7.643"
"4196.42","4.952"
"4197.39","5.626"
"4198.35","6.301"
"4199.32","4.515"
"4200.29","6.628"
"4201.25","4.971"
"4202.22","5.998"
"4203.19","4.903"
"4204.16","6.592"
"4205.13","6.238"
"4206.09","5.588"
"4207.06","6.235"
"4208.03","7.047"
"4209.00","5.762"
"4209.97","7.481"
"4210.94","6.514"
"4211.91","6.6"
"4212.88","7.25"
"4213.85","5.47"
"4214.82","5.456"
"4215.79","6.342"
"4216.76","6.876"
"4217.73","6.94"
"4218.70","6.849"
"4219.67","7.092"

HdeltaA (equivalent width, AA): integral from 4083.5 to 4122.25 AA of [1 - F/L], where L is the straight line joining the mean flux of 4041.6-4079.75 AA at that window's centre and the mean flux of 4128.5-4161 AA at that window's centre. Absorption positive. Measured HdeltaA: -1.8 AA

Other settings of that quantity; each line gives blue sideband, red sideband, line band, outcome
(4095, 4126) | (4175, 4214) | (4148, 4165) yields 1.2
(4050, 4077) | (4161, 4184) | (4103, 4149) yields 0.5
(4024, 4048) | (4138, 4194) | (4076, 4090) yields -1.1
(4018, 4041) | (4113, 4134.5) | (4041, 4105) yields -0.6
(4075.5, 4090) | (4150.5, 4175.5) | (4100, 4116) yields 1.3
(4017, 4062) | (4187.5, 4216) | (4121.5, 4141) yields 0.4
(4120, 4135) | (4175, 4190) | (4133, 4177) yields 0.8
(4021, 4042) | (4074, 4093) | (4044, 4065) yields 1.4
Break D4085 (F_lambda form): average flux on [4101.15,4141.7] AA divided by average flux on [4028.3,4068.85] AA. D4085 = 1.0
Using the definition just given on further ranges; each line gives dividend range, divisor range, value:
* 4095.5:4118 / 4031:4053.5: 0.95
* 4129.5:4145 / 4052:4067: 0.96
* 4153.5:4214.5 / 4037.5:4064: 0.98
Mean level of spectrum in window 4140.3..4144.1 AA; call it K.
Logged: 6.46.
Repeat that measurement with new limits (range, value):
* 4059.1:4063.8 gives 5.75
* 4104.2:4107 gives 6.13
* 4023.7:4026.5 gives 6.88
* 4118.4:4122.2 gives 7.25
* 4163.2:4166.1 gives 5.96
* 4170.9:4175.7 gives 5.96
